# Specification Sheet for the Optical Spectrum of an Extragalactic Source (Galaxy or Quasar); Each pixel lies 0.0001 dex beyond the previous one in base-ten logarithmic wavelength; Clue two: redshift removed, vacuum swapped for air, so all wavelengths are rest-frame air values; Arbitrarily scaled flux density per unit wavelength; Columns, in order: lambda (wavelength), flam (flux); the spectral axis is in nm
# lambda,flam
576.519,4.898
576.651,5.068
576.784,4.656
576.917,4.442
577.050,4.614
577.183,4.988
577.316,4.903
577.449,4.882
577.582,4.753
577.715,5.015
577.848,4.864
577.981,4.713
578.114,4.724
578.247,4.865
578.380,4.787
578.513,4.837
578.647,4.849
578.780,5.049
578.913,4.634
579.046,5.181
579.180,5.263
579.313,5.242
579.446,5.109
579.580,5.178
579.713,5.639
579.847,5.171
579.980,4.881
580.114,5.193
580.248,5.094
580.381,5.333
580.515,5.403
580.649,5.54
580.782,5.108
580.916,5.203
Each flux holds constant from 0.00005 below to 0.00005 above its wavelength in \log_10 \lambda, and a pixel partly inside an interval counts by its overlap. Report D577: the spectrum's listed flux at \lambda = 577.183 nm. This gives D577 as 4.988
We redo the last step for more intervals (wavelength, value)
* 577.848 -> 4.864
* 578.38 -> 4.787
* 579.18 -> 5.263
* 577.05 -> 4.614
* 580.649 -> 5.54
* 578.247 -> 4.865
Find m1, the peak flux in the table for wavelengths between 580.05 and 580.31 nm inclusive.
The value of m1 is 5.193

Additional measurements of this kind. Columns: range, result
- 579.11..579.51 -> 5.263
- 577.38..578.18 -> 5.015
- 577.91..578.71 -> 4.865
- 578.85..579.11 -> 5.181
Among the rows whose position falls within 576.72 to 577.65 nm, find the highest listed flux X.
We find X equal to 4.988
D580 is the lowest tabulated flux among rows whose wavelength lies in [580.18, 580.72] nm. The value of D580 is 5.094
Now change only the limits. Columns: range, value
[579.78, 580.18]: 4.881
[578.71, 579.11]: 4.634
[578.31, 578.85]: 4.787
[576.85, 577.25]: 4.442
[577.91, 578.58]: 4.713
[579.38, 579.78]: 5.109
